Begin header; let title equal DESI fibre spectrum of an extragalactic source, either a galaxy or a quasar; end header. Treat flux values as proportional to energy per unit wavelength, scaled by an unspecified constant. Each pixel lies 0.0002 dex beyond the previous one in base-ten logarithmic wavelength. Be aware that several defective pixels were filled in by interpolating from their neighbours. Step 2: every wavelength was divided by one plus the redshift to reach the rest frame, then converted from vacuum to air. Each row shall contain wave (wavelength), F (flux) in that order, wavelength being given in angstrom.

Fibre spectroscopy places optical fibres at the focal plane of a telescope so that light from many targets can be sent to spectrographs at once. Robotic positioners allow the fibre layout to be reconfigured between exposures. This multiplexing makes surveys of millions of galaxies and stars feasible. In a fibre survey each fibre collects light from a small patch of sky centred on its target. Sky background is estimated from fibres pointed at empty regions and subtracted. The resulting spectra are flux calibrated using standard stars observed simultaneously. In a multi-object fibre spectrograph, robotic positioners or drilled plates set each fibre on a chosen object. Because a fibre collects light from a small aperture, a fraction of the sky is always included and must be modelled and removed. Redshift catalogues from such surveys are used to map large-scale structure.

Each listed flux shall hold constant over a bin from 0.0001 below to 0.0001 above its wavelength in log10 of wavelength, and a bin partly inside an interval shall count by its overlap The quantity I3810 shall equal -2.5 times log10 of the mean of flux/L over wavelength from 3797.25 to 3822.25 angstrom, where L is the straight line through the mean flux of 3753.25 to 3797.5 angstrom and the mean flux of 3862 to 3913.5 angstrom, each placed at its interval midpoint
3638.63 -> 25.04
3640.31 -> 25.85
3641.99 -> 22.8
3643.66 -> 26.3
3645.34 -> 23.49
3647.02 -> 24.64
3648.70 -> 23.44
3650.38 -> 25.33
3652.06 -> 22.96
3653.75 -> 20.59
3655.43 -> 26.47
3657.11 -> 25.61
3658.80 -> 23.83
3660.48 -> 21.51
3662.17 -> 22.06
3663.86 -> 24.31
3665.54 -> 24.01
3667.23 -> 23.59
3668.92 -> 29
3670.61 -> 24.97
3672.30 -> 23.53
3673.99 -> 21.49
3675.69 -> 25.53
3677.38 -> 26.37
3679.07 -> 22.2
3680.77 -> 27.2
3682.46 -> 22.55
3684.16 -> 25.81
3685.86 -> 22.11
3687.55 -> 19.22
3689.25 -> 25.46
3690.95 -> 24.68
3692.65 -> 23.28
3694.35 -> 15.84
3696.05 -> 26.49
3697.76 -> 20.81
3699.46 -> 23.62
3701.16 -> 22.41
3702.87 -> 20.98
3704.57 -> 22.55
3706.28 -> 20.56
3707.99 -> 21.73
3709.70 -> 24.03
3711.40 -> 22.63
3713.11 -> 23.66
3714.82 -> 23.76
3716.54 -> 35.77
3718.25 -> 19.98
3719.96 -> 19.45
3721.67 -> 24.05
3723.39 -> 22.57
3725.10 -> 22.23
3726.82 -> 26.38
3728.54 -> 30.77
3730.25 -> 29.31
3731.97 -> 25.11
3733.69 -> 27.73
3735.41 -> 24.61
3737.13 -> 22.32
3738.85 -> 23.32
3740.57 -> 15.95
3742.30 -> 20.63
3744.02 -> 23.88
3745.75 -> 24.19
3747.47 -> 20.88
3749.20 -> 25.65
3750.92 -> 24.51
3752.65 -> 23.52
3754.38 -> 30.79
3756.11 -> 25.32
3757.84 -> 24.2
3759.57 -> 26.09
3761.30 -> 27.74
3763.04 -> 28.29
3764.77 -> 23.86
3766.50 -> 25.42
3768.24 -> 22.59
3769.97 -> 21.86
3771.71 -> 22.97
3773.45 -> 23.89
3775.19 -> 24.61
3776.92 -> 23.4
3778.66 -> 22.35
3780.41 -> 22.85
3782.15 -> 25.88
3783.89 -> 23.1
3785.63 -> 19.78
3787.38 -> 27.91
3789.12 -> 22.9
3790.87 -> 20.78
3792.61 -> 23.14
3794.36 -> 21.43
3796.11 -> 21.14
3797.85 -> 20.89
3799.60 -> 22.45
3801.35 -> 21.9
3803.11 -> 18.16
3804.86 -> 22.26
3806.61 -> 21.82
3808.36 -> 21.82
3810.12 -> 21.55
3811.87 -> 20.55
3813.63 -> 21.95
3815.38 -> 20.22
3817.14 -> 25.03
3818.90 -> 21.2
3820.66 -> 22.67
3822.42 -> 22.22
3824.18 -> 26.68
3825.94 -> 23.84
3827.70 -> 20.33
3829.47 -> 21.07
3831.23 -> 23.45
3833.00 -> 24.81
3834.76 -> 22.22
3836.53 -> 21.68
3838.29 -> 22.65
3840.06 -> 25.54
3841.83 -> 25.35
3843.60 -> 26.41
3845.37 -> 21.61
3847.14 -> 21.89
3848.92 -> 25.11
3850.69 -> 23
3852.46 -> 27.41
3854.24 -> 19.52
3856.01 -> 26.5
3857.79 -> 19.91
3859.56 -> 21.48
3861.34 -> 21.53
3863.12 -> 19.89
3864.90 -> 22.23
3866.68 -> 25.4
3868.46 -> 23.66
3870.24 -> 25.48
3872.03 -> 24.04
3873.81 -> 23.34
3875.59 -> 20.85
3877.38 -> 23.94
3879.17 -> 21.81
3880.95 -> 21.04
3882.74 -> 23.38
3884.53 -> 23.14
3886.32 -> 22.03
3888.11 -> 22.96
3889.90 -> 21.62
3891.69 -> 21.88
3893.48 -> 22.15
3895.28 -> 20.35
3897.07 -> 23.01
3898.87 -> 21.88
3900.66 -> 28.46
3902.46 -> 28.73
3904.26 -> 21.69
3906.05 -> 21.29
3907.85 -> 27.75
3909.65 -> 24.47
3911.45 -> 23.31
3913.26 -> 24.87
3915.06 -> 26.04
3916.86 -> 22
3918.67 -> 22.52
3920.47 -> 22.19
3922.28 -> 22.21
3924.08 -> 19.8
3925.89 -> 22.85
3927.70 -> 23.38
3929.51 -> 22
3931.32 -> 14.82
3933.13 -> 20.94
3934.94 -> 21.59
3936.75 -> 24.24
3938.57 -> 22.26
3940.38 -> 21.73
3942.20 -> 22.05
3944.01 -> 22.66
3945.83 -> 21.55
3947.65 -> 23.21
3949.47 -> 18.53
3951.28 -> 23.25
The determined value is 0.10 mag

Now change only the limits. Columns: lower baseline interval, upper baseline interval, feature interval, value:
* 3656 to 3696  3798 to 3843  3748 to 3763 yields -0.13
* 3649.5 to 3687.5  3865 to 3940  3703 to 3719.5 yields 0.01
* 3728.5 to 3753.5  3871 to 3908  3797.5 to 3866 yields 0.04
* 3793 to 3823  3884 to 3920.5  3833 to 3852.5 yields -0.07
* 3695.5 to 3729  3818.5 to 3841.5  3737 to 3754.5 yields 0.02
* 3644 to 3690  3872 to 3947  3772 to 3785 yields -0.01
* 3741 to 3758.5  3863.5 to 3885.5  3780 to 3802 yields 0.05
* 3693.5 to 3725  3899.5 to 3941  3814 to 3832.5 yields 0.01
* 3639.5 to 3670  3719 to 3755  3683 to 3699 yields 0.07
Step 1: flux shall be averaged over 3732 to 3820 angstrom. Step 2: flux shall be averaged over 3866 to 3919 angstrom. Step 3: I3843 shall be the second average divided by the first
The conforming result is 1.01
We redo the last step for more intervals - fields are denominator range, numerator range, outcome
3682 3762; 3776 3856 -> 0.96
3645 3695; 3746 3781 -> 1.03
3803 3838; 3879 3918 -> 1.05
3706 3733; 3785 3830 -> 0.90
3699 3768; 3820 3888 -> 0.95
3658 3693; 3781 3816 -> 0.92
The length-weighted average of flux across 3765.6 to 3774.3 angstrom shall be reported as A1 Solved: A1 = 23.3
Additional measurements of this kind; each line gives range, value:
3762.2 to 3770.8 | 24.4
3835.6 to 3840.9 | 23.3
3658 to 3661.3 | 22.7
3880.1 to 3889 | 22.5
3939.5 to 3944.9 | 22.2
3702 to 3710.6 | 22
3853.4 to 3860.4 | 21.9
